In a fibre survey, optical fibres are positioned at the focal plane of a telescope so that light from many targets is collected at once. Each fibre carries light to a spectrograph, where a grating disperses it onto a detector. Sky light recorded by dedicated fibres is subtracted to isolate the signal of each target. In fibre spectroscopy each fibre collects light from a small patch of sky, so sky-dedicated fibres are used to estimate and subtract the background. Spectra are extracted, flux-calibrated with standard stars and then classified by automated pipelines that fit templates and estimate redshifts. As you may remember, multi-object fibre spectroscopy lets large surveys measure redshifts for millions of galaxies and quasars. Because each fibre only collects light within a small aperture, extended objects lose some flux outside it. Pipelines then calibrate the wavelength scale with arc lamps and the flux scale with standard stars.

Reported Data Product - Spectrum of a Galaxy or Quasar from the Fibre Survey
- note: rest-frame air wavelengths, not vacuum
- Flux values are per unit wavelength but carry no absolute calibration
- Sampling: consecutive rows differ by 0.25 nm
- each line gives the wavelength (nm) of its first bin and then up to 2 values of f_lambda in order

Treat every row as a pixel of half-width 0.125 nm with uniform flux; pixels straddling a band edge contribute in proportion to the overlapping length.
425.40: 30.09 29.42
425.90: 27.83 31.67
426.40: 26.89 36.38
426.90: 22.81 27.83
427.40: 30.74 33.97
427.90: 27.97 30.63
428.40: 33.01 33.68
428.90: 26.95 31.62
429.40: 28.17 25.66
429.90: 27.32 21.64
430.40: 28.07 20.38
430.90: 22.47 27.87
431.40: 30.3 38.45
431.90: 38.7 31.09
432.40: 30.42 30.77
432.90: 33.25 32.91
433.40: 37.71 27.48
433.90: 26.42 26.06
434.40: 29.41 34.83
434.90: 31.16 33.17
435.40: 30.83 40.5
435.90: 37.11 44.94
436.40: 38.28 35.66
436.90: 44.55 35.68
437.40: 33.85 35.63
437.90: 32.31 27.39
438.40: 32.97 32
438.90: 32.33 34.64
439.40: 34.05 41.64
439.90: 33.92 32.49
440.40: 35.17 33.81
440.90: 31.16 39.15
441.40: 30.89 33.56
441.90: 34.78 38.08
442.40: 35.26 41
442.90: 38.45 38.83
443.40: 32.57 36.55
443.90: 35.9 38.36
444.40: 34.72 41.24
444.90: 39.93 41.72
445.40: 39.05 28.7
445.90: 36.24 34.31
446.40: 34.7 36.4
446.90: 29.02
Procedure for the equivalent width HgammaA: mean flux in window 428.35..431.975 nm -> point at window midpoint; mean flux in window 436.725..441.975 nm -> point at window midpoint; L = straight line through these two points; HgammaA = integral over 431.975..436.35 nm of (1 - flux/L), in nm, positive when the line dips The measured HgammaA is -0.25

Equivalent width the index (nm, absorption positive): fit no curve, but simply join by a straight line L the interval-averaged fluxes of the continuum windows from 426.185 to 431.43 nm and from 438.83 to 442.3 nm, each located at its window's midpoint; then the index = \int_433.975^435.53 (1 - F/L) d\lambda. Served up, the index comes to 0.04 nm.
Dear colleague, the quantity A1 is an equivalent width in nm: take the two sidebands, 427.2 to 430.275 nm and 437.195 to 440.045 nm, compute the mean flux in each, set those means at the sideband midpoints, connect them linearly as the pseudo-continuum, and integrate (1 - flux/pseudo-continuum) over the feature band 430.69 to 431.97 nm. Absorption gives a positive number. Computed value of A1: 0.00 nm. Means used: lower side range 29.2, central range 30.5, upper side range 33.7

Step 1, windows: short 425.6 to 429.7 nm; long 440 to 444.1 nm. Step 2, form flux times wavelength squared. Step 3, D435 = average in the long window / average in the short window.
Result 1.3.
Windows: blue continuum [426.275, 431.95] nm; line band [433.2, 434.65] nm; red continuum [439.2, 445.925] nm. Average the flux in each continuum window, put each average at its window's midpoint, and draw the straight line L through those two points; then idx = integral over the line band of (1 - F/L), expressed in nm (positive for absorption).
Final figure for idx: 0.07 nm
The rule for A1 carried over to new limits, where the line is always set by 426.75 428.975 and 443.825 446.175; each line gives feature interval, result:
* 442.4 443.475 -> -0.04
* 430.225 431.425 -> 0.23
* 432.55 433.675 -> -0.03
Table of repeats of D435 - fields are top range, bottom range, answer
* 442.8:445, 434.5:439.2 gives 1.10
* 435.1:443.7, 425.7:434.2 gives 1.25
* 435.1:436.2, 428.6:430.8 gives 1.42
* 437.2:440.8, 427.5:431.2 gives 1.26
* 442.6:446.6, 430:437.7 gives 1.19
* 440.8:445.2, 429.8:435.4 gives 1.28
